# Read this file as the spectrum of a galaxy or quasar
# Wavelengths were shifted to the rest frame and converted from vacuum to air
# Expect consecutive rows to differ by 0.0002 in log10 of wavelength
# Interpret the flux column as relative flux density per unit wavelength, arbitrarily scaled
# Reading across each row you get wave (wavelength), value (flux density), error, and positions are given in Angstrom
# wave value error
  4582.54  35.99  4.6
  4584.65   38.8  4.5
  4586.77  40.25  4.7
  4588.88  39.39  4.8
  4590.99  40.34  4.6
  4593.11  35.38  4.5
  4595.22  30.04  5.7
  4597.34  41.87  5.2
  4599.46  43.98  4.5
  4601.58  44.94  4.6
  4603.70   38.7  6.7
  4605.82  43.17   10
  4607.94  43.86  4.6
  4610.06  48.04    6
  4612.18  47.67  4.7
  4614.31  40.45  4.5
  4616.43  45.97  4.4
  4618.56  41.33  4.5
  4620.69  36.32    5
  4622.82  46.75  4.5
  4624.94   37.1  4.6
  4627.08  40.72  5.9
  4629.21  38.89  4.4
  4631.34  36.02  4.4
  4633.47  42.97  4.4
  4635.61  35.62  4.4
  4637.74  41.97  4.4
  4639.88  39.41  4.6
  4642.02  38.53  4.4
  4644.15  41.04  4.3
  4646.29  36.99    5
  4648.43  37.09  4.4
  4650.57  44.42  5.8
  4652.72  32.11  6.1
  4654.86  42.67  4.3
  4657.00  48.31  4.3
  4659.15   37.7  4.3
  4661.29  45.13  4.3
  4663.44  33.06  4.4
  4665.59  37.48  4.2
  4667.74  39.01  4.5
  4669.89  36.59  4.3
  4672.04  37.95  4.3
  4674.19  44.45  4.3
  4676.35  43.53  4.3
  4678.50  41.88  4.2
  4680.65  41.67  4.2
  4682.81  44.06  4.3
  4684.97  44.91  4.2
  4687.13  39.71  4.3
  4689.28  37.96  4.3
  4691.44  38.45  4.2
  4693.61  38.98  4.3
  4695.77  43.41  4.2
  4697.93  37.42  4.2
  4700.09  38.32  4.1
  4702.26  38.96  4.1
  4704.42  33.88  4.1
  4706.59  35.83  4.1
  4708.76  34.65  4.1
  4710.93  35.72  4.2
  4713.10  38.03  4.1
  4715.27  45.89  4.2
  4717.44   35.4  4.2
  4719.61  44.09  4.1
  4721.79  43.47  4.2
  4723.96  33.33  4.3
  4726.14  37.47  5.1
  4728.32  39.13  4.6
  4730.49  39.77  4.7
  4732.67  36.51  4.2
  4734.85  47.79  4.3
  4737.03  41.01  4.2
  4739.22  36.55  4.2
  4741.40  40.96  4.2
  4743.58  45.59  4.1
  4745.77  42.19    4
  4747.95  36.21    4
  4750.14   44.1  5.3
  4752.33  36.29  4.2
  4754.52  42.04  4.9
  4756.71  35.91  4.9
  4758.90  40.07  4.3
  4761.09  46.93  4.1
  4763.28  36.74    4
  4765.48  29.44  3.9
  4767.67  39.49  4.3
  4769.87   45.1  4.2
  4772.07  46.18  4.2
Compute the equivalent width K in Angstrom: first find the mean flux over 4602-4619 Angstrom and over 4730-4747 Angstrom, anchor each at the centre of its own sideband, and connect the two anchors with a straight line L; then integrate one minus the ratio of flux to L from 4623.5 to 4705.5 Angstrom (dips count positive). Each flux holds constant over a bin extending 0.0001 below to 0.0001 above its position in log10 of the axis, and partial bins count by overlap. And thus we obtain 5.8 Angstrom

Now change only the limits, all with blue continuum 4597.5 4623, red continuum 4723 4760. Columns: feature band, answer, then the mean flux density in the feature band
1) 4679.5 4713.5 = 1.71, 38.9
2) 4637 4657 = 1.17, 39.8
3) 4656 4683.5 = 0.58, 40.8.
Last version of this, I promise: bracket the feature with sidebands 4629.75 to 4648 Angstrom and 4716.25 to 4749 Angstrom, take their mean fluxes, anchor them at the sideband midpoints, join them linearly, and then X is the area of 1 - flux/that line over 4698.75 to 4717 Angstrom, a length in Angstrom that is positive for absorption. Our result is 1.0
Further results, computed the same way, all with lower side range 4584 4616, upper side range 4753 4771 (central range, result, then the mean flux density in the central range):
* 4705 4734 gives 1.1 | 38.4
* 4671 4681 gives -0.4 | 41.9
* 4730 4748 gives -0.6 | 41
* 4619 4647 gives 1.0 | 39.5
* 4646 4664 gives 0.3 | 40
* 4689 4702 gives 0.3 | 39.1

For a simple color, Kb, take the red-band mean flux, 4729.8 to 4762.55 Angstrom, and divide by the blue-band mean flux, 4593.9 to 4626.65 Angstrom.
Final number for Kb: 0.97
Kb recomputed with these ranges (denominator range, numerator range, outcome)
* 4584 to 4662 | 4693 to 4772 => 0.97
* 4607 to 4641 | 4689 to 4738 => 0.94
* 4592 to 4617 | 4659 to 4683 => 0.96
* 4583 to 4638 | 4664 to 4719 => 0.97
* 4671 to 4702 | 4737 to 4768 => 0.97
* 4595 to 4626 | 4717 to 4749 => 0.95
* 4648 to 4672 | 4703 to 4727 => 0.96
